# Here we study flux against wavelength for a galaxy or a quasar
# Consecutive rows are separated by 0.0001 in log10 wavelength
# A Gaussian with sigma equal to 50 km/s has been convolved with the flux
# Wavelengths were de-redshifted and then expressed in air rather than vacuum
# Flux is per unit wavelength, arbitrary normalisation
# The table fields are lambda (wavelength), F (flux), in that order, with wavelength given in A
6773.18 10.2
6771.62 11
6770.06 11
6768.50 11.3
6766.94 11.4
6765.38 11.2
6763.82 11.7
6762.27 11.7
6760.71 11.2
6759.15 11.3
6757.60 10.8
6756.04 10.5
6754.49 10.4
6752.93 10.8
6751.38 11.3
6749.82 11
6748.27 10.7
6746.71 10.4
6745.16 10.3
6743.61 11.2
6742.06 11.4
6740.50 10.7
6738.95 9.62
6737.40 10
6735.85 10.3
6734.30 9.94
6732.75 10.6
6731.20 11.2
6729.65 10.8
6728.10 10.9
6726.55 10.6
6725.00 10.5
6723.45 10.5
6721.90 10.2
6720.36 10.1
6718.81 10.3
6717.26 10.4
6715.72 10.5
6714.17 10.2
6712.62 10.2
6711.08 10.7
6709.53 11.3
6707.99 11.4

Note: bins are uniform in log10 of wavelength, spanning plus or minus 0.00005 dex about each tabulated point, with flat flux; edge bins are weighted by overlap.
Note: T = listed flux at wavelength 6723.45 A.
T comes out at 10.5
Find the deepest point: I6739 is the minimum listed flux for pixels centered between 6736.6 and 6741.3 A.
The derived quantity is 9.62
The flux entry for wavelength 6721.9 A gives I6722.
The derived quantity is 10.2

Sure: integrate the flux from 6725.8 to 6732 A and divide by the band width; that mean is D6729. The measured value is 10.9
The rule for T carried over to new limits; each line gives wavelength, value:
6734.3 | 9.94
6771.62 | 11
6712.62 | 10.2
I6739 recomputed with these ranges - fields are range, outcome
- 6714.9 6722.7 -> 10.1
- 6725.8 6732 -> 10.6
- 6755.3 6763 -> 10.5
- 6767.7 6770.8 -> 11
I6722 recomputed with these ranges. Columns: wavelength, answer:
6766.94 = 11.4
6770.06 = 11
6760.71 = 11.2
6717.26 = 10.4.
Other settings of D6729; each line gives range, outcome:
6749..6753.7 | 11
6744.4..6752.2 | 10.7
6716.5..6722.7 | 10.3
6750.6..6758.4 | 10.8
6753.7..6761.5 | 10.8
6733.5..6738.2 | 10.1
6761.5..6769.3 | 11.5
